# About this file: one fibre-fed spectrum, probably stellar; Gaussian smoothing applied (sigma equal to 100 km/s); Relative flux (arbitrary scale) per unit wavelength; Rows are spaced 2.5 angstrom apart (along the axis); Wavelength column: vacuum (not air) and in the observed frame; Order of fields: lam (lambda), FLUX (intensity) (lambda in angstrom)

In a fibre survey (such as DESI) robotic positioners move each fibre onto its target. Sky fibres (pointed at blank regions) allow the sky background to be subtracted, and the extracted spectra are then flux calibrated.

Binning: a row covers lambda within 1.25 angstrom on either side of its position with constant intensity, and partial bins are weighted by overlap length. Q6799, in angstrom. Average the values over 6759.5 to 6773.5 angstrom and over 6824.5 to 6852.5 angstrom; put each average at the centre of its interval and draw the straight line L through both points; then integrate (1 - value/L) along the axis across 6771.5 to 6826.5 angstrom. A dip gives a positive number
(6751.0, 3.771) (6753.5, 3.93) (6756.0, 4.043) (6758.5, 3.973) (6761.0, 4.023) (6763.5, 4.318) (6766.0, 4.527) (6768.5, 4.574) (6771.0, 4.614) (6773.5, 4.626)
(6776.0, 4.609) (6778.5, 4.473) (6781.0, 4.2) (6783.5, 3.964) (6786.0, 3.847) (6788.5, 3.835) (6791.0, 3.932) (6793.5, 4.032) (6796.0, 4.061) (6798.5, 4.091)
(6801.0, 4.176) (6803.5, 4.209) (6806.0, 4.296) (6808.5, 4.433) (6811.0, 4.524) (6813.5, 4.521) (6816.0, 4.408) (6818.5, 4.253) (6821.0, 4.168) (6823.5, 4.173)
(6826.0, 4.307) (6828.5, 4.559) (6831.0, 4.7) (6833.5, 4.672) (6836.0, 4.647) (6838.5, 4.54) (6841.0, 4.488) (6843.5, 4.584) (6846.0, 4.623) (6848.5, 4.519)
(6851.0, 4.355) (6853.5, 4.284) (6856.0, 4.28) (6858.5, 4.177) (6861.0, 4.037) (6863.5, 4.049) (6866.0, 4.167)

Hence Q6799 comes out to 2.9 angstrom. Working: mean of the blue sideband 4.42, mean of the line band 4.24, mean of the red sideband 4.54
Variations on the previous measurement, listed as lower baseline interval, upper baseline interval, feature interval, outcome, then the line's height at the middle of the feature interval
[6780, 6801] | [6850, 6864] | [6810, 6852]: -3.6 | 4.12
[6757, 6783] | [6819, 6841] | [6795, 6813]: 0.6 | 4.43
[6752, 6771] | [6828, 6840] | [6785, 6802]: 1.6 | 4.4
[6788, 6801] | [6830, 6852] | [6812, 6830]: -0.1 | 4.33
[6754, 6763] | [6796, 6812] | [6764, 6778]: -1.6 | 4.1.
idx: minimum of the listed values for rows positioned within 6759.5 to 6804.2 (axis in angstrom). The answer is 3.835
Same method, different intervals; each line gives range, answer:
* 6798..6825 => 4.091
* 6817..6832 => 4.168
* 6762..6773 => 4.318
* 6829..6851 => 4.355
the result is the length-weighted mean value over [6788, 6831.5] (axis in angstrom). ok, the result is 4.26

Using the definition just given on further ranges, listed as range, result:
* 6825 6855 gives 4.52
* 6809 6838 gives 4.45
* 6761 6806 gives 4.24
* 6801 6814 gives 4.37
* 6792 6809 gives 4.17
